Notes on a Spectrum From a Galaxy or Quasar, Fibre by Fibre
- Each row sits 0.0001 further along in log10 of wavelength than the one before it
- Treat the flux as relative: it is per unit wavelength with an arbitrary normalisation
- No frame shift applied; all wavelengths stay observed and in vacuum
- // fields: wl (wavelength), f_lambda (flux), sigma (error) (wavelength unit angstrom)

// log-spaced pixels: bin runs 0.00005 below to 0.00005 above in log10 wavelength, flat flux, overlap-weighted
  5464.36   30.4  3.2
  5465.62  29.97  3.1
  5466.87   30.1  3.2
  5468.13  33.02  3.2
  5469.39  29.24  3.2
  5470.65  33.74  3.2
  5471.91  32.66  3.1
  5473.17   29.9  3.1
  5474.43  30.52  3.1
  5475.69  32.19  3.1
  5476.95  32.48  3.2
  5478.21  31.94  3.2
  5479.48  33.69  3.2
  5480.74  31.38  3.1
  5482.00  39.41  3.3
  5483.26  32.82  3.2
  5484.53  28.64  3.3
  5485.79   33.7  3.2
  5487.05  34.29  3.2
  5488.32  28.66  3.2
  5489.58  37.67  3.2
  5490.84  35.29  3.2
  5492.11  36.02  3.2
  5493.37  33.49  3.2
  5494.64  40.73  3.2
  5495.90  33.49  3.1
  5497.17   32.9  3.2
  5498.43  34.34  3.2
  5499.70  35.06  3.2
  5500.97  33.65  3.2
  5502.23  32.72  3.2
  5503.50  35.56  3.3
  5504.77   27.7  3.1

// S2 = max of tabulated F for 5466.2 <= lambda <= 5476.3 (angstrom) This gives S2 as 33.74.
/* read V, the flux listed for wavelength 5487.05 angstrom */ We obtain 34.29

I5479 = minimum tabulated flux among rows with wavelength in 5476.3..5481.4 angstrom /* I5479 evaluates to 31.38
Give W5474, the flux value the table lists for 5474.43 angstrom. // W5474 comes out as 30.52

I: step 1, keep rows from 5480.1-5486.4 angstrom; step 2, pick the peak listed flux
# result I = 39.41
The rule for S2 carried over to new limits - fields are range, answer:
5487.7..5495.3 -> 40.73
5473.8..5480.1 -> 33.69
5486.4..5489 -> 34.29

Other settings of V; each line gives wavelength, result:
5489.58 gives 37.67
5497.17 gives 32.9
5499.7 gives 35.06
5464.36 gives 30.4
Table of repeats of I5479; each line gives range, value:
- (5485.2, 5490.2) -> 28.66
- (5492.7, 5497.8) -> 32.9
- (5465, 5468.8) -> 29.97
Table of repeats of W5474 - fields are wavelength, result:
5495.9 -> 33.49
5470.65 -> 33.74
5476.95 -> 32.48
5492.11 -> 36.02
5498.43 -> 34.34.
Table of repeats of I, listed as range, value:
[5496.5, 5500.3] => 35.06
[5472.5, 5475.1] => 30.52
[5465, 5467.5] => 30.1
